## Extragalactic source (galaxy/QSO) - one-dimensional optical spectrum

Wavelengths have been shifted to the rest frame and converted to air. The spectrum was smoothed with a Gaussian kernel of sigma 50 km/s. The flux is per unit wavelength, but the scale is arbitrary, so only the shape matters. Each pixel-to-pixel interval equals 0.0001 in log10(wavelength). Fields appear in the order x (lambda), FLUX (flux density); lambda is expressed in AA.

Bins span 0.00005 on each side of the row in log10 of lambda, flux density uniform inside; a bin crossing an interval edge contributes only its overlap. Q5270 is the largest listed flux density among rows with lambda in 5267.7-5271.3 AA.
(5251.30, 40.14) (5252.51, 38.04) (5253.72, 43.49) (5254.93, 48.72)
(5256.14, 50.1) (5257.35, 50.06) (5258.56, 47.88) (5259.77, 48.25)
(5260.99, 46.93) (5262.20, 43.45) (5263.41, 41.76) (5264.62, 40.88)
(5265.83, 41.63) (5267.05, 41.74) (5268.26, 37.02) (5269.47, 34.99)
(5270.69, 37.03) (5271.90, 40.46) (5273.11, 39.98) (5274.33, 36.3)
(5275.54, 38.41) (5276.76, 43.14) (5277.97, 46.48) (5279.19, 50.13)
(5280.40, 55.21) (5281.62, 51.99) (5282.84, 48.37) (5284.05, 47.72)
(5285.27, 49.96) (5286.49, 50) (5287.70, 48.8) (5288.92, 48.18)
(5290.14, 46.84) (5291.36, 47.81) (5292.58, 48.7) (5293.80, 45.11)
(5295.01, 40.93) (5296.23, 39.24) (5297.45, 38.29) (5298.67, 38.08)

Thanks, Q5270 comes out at 37.03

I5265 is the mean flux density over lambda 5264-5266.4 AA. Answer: 41.3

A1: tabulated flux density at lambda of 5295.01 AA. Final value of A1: 40.93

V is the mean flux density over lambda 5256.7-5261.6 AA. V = 48.2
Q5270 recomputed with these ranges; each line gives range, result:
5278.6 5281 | 55.21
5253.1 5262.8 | 50.1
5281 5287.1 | 51.99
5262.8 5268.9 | 41.76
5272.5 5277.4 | 43.14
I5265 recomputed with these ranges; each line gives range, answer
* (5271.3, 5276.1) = 38.8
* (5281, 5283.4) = 50.1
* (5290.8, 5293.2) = 48.2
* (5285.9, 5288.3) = 49.5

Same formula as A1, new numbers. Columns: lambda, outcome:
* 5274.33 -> 36.3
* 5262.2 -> 43.45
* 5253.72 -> 43.49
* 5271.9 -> 40.46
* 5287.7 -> 48.8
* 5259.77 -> 48.25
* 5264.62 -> 40.88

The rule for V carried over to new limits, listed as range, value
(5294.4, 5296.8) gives 40.3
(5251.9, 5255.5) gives 43.3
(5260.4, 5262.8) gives 45.2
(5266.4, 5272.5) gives 38.2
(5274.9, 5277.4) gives 40.9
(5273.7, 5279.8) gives 42.9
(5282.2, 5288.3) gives 49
